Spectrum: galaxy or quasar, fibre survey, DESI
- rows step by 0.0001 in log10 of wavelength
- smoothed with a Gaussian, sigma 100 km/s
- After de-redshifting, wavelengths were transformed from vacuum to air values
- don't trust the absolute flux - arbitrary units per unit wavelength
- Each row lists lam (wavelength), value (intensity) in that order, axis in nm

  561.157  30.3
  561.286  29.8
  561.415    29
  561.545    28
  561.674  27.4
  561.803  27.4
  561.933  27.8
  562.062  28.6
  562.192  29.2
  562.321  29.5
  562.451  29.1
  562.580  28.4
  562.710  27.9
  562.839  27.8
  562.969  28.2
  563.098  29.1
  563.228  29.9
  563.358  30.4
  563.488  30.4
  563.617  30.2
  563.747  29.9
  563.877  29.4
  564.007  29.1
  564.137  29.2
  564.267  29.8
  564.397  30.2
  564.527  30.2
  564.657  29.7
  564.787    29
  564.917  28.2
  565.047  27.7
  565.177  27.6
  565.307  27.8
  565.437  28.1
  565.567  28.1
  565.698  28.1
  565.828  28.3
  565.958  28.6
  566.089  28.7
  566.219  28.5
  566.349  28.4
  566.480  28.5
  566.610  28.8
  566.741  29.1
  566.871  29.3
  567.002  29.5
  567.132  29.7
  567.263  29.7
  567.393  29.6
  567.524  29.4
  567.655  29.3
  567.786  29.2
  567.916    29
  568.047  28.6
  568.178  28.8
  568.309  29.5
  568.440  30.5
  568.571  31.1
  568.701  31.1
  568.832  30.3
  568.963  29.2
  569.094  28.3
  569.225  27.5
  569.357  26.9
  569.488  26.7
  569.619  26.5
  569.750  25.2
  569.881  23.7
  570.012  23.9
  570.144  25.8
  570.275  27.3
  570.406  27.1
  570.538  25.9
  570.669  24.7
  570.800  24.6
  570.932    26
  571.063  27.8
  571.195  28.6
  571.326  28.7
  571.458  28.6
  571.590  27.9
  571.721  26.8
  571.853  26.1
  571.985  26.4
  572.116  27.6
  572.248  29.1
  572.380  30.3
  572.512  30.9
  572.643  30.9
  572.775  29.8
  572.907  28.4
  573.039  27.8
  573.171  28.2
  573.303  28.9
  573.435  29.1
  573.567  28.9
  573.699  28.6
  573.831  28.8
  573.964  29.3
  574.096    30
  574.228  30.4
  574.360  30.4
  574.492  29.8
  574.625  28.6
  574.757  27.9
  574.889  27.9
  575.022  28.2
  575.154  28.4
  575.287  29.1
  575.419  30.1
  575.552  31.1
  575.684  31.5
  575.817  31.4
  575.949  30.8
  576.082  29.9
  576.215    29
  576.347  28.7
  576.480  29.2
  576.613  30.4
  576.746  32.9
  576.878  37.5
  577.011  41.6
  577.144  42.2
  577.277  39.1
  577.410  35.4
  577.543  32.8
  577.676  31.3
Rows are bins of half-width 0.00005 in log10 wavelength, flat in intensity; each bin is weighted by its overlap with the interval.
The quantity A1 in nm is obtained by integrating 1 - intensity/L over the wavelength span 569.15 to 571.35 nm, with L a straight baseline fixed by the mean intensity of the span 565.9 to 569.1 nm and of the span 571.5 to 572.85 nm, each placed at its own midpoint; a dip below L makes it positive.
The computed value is 0.20 nm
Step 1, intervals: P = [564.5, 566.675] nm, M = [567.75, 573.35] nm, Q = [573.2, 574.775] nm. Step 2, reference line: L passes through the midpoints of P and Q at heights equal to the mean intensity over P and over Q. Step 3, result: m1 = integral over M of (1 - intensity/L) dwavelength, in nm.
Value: 0.20 nm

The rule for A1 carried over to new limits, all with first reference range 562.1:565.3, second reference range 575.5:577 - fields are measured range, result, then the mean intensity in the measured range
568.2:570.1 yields 0.144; 27.9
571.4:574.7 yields 0.220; 28.9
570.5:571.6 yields 0.129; 27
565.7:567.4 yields 0.044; 28.9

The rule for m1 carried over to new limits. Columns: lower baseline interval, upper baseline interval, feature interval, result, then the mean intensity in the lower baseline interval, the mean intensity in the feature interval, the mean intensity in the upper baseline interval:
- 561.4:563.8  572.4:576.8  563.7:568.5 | 0.01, 28.8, 29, 29.6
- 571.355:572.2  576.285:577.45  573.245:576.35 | 0.24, 27.3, 29.5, 35.2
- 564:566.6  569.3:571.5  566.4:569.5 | -0.20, 28.7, 29.2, 26.3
